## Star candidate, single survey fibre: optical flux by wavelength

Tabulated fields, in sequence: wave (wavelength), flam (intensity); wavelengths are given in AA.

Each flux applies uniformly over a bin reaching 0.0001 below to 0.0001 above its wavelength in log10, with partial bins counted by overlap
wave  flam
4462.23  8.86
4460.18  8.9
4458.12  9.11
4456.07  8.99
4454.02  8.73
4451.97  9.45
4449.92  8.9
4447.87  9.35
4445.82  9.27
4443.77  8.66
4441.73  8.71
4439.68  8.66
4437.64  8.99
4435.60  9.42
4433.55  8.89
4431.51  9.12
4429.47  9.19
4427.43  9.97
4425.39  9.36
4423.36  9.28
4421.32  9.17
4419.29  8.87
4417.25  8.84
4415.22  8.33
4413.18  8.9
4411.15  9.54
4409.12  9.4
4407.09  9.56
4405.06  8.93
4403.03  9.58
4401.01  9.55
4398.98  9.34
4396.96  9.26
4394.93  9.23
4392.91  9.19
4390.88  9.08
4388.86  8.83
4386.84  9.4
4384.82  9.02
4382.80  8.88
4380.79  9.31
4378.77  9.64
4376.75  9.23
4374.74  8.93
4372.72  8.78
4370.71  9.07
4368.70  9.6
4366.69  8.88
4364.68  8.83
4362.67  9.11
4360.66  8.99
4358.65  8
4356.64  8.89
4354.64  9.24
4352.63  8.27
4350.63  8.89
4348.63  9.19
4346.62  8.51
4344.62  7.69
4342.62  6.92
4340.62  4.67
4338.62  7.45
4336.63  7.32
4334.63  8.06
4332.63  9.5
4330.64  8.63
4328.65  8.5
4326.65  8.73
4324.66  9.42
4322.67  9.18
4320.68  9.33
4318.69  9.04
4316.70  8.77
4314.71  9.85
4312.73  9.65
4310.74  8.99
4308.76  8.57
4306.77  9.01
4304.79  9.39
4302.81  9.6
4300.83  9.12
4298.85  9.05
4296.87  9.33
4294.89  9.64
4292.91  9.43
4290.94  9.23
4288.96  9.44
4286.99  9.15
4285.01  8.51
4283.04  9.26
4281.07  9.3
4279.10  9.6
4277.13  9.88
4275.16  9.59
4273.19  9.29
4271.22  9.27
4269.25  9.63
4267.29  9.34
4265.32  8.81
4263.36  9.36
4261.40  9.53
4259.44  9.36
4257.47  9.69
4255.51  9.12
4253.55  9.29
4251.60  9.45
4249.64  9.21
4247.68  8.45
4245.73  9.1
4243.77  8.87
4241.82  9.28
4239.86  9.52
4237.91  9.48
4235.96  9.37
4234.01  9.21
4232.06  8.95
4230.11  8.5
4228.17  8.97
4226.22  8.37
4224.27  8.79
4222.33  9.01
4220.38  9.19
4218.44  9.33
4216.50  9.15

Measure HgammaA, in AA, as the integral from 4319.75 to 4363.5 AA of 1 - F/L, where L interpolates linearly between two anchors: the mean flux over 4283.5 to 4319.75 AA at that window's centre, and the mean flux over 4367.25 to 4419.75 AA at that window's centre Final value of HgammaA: 3.85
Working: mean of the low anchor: 9.21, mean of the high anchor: 9.17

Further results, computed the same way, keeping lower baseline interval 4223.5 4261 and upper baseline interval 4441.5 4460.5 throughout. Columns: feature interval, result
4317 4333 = 0.11 AA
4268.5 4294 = -0.72 AA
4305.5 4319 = -0.08 AA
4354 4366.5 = 0.31 AA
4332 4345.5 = 2.62 AA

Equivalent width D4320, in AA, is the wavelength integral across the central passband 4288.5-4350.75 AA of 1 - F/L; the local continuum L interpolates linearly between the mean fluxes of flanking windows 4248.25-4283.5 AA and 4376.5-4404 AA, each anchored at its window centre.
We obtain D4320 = 3.9 AA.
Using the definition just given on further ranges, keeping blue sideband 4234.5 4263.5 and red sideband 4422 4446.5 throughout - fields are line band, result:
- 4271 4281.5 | -0.30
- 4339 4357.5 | 2.39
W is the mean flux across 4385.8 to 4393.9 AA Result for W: 9.12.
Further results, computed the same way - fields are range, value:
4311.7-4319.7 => 9.32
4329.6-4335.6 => 8.74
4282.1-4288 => 8.98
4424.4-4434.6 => 9.3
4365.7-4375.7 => 9.05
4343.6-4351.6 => 8.56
